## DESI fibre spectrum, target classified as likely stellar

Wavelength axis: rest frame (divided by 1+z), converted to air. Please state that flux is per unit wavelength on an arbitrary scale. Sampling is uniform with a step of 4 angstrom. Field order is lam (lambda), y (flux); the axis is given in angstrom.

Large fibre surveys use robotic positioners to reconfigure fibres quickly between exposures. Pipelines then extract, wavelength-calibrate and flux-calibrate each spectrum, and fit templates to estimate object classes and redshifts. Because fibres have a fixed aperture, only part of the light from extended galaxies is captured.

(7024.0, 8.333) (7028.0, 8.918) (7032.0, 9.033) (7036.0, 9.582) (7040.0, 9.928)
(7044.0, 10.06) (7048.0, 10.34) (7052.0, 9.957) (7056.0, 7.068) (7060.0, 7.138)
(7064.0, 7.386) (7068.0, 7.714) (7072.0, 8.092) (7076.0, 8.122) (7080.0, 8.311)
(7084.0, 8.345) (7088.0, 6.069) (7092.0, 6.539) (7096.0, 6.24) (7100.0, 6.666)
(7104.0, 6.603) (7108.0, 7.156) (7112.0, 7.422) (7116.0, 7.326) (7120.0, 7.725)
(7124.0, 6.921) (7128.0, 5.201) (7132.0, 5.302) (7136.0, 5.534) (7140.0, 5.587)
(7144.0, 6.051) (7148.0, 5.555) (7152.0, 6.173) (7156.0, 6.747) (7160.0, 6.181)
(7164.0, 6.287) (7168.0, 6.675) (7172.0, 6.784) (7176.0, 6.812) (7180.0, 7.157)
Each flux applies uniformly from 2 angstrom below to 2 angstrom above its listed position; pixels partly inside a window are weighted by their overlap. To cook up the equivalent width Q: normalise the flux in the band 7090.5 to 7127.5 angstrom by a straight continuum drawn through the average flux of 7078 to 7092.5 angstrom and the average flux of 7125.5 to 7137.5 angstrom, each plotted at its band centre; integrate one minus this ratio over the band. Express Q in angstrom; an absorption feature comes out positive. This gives -3.3 angstrom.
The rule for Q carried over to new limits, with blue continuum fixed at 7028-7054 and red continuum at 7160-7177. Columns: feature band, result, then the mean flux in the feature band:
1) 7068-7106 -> 6.06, 7.25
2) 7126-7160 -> 6.58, 5.79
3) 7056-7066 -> 2.19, 7.22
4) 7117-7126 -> 0.50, 7.32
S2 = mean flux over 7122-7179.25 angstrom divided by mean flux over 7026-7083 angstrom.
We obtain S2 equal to 0.71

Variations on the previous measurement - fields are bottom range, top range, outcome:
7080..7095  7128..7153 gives 0.79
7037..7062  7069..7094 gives 0.83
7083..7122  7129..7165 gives 0.85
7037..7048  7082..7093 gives 0.70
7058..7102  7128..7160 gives 0.80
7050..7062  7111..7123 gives 0.92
